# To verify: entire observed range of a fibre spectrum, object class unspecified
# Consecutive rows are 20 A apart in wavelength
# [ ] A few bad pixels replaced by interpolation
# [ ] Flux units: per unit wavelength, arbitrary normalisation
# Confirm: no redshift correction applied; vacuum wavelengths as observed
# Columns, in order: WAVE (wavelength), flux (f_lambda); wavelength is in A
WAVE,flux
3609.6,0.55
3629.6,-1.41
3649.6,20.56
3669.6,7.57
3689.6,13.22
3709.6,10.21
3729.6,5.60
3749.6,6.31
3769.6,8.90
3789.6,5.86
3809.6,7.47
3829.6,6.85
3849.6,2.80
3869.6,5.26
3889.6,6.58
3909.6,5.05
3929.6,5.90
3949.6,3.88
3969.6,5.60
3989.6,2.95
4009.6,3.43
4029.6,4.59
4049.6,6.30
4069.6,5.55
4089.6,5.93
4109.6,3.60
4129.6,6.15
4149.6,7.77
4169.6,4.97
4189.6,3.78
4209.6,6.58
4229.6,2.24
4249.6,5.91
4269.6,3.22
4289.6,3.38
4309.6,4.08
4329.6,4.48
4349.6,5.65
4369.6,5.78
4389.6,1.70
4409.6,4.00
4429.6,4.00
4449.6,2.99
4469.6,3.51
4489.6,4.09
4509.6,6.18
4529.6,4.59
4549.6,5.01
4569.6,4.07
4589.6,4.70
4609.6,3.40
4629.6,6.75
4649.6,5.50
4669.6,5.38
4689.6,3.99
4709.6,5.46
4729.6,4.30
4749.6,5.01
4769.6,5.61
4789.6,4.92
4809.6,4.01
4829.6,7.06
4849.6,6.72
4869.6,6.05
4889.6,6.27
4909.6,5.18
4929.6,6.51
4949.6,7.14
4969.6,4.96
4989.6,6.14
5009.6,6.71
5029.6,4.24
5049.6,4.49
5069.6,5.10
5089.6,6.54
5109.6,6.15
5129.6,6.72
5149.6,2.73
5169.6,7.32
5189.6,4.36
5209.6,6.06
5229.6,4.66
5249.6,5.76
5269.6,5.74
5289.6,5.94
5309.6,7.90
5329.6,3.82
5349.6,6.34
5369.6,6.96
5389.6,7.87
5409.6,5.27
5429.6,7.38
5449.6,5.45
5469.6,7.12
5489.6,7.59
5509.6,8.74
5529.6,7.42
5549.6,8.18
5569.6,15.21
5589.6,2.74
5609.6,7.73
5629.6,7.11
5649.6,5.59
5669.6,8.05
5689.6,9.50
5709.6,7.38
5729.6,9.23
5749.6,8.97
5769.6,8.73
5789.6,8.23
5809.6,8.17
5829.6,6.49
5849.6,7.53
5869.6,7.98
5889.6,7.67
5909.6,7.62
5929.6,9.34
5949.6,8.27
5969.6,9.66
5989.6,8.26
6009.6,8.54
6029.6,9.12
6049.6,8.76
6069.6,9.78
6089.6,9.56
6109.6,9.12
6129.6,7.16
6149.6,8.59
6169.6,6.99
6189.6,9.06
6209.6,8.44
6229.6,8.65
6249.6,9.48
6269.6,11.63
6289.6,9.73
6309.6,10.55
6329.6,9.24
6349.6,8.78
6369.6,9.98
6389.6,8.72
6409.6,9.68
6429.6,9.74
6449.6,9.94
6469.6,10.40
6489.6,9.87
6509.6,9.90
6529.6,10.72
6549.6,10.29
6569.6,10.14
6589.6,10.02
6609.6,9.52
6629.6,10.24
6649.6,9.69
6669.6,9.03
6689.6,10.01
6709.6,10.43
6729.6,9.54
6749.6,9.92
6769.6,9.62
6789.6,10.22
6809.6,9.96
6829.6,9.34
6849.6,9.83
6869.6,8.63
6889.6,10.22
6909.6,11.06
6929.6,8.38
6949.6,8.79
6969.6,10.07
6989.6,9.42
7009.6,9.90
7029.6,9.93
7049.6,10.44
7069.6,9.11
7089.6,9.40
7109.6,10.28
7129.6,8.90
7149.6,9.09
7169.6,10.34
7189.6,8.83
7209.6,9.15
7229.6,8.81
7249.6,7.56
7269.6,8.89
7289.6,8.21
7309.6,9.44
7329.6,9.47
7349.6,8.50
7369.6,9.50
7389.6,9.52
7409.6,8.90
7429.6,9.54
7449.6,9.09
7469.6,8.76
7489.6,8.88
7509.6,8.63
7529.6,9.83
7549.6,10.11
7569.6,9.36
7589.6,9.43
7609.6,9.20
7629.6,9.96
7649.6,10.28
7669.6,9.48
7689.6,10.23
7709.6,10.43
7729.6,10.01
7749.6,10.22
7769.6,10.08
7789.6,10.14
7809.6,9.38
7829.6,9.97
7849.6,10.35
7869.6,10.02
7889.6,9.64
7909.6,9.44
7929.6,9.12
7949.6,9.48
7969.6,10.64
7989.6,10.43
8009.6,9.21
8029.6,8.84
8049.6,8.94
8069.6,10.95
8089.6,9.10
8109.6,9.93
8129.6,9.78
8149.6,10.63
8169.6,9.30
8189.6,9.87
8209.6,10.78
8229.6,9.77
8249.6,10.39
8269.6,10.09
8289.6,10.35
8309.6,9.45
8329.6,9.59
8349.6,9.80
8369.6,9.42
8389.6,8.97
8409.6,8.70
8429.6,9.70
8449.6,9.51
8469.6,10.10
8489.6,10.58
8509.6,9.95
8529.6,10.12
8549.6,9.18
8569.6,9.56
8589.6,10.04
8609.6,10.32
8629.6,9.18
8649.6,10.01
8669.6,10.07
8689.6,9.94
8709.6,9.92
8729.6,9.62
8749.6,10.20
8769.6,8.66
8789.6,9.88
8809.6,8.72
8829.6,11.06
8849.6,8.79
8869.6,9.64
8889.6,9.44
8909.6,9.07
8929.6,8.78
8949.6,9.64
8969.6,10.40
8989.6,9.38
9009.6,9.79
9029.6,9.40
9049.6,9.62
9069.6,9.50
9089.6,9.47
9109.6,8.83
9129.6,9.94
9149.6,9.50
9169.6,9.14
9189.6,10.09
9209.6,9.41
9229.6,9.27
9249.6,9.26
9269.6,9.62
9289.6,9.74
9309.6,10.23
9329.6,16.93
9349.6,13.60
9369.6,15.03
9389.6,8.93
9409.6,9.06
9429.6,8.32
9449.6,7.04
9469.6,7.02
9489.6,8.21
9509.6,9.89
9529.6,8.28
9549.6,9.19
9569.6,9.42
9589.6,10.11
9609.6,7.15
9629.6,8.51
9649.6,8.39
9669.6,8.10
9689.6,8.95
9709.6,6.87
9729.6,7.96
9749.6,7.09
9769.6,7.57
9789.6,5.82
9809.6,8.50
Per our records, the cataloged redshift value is 0.42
